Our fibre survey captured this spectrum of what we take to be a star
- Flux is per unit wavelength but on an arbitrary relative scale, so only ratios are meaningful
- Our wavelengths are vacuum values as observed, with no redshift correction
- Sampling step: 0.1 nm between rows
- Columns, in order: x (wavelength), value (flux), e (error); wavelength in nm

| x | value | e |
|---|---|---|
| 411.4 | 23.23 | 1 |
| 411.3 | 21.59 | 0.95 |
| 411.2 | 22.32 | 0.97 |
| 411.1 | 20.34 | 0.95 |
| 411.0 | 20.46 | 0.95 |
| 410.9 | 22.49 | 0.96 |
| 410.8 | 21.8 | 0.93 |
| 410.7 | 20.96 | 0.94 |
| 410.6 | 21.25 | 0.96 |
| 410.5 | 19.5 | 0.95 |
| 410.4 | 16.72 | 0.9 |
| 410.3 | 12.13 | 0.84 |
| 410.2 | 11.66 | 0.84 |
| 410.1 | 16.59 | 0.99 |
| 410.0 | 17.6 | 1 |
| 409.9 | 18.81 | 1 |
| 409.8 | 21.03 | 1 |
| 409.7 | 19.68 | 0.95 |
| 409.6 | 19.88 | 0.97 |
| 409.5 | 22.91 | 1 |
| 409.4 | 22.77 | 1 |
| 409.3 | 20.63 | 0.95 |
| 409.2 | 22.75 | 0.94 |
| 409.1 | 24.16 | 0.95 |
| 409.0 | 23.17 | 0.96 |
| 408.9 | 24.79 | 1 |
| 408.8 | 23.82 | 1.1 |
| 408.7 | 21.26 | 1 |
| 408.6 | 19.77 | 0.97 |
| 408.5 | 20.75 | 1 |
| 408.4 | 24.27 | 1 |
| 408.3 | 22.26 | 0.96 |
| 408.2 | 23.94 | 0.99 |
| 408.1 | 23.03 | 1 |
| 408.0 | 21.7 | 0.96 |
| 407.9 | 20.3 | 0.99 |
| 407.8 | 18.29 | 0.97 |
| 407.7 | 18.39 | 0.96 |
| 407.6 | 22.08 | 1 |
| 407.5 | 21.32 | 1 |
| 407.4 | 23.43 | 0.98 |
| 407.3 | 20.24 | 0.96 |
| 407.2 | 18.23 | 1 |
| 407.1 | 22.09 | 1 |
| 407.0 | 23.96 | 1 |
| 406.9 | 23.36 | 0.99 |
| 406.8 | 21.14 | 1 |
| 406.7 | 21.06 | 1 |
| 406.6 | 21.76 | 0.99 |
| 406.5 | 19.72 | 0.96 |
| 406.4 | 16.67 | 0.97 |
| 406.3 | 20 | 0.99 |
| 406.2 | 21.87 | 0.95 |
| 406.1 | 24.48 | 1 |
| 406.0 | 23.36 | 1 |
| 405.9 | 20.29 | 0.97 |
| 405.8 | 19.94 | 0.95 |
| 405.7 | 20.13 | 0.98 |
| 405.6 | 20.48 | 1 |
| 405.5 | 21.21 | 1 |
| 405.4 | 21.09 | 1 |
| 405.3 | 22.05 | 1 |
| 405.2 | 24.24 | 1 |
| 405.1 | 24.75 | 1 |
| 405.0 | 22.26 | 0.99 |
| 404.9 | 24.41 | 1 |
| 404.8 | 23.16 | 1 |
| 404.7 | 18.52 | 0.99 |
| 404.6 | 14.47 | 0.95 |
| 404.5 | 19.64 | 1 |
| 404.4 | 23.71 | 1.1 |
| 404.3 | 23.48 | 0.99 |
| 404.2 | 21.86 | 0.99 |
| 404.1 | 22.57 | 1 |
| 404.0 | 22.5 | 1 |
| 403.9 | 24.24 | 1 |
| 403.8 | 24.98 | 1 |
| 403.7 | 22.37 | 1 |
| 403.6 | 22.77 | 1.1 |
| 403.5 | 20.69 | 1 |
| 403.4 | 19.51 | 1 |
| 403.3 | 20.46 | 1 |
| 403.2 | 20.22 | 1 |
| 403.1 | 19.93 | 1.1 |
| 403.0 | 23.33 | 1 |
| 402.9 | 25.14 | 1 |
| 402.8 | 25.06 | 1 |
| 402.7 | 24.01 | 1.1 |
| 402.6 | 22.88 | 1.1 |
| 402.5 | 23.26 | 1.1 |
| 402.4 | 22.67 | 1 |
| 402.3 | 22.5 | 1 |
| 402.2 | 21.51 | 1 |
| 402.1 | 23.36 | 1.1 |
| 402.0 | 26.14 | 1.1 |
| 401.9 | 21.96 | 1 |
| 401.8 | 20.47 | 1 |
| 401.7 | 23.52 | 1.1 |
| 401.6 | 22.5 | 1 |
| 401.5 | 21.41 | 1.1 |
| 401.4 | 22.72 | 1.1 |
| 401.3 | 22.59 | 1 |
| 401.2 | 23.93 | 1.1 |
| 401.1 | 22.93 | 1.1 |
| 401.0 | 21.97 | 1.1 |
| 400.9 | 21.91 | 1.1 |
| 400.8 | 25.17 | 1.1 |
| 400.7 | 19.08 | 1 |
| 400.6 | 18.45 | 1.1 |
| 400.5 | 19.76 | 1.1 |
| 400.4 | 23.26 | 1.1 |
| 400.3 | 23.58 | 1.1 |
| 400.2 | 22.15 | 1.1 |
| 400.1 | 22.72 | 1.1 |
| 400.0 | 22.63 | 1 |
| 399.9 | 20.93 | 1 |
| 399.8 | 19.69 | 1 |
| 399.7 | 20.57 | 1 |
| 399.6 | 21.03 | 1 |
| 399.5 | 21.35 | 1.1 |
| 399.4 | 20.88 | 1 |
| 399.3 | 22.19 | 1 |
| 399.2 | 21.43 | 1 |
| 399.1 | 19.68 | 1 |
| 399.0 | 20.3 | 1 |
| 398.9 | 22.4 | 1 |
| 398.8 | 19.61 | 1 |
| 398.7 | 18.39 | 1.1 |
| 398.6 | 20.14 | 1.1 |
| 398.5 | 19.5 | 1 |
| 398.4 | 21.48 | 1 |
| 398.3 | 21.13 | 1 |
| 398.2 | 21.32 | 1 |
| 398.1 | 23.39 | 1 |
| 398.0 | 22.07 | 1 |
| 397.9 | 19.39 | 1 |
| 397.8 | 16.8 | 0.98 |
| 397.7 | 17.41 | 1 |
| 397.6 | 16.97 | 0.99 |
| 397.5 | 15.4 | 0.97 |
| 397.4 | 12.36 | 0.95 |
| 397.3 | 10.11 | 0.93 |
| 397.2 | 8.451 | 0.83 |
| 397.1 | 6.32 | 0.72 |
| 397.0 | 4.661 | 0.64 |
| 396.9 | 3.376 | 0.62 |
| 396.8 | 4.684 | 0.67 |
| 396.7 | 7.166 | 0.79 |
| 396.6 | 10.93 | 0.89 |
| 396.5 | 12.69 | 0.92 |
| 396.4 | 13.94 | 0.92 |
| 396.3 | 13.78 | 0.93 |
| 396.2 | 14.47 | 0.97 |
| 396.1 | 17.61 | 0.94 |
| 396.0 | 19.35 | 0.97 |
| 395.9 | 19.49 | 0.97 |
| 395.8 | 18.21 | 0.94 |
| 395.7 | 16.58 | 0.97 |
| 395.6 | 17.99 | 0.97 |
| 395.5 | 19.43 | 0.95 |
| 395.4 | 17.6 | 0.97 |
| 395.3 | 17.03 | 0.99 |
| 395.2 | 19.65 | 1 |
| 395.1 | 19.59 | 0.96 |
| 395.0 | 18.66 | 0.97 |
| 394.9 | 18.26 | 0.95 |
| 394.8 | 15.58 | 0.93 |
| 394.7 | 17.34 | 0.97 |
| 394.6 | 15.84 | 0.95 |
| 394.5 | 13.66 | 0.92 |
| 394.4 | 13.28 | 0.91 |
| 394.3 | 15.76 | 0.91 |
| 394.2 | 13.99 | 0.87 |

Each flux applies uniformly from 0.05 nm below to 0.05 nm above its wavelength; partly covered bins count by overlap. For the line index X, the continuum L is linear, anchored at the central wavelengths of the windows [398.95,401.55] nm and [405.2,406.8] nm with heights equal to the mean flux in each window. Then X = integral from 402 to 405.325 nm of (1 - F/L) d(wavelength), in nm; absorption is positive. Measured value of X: -0.171 nm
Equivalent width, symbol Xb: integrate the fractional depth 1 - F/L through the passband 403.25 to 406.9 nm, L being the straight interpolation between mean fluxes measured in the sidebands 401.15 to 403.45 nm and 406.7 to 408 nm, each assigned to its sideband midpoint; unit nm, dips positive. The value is 0.03 nm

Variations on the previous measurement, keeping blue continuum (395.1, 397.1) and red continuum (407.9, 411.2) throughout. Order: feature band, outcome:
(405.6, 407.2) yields -0.17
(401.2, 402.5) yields -0.44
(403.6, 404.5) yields -0.25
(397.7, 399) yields -0.44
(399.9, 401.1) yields -0.42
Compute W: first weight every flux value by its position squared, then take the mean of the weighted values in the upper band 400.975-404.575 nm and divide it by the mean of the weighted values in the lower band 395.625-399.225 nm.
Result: 1.46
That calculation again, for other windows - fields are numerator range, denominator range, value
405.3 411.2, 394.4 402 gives 1.20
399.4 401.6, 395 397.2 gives 1.59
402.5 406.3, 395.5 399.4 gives 1.41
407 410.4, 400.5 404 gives 0.95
